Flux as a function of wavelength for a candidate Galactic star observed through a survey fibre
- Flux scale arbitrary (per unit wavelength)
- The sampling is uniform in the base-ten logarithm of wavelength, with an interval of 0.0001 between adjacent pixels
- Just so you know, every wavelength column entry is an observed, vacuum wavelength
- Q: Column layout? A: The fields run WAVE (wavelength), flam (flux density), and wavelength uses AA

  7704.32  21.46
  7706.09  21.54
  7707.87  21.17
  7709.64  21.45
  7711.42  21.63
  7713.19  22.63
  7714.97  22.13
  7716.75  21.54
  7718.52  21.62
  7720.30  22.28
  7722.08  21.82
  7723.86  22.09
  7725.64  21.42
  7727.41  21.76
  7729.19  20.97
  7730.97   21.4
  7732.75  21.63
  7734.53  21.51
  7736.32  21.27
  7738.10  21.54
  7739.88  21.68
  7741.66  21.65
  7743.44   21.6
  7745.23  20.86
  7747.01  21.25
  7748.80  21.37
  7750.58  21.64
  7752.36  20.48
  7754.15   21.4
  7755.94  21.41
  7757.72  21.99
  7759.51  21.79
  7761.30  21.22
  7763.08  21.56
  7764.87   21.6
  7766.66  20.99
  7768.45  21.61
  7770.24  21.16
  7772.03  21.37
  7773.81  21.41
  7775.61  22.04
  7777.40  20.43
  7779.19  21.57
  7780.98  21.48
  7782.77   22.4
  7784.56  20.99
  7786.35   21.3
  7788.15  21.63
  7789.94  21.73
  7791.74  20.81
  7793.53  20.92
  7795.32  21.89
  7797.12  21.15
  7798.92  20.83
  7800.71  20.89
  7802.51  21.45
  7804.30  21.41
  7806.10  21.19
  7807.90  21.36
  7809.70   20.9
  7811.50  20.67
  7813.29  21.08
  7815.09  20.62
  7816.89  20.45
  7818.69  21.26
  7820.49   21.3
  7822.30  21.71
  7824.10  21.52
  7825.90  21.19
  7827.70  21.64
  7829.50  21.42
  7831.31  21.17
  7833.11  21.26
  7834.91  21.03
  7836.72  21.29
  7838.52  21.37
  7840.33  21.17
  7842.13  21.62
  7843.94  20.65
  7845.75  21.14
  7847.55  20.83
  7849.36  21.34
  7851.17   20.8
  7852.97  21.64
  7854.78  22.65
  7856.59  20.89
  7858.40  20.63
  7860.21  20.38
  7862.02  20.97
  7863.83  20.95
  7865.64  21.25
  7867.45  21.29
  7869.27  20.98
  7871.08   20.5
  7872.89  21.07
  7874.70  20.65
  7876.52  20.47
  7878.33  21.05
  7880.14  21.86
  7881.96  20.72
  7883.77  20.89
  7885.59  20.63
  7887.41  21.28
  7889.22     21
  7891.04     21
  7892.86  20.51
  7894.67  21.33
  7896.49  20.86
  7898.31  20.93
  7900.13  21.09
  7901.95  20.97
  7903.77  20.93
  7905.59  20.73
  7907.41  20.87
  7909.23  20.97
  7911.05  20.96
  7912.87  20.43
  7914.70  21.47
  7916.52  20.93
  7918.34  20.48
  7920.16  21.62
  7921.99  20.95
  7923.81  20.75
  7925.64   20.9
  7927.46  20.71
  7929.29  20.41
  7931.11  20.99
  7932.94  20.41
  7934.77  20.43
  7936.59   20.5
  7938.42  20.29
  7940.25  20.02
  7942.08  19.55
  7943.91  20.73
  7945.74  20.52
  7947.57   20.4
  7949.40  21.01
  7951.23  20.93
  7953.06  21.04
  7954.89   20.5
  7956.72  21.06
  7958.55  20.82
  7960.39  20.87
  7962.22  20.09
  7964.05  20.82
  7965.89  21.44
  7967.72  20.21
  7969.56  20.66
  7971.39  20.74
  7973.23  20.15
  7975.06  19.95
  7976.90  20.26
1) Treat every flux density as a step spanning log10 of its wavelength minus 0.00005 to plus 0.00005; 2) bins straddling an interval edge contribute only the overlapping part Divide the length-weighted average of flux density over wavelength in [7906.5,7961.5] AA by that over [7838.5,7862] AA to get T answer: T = 1.0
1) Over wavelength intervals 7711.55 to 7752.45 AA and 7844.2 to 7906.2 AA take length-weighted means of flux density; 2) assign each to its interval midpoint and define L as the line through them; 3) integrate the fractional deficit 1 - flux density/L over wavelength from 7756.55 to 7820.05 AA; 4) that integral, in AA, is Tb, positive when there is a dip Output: 0.2 AA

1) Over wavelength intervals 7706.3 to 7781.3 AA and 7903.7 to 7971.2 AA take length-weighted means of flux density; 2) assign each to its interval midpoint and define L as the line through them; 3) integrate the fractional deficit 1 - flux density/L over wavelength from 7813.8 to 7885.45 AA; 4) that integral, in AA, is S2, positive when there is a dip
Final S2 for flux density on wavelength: -0.1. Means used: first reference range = 21.5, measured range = 21.1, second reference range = 20.7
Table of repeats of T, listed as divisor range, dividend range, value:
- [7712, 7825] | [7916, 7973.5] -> 0.97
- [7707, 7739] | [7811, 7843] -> 0.98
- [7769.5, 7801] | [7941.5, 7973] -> 0.97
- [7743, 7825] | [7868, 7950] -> 0.98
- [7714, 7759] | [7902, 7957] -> 0.96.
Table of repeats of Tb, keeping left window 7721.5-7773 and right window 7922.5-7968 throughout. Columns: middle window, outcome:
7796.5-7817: 0.2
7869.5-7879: 0.1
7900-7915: -0.1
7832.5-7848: -0.1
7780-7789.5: -0.1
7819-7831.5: -0.2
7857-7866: 0.1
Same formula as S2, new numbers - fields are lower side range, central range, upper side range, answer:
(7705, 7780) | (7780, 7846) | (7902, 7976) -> -0.1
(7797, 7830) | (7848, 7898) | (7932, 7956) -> -0.4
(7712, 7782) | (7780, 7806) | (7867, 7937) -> 0.0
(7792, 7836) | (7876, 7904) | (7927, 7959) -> -0.2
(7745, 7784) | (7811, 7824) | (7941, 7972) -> 0.1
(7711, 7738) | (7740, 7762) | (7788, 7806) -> 0.1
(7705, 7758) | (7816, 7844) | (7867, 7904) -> -0.1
